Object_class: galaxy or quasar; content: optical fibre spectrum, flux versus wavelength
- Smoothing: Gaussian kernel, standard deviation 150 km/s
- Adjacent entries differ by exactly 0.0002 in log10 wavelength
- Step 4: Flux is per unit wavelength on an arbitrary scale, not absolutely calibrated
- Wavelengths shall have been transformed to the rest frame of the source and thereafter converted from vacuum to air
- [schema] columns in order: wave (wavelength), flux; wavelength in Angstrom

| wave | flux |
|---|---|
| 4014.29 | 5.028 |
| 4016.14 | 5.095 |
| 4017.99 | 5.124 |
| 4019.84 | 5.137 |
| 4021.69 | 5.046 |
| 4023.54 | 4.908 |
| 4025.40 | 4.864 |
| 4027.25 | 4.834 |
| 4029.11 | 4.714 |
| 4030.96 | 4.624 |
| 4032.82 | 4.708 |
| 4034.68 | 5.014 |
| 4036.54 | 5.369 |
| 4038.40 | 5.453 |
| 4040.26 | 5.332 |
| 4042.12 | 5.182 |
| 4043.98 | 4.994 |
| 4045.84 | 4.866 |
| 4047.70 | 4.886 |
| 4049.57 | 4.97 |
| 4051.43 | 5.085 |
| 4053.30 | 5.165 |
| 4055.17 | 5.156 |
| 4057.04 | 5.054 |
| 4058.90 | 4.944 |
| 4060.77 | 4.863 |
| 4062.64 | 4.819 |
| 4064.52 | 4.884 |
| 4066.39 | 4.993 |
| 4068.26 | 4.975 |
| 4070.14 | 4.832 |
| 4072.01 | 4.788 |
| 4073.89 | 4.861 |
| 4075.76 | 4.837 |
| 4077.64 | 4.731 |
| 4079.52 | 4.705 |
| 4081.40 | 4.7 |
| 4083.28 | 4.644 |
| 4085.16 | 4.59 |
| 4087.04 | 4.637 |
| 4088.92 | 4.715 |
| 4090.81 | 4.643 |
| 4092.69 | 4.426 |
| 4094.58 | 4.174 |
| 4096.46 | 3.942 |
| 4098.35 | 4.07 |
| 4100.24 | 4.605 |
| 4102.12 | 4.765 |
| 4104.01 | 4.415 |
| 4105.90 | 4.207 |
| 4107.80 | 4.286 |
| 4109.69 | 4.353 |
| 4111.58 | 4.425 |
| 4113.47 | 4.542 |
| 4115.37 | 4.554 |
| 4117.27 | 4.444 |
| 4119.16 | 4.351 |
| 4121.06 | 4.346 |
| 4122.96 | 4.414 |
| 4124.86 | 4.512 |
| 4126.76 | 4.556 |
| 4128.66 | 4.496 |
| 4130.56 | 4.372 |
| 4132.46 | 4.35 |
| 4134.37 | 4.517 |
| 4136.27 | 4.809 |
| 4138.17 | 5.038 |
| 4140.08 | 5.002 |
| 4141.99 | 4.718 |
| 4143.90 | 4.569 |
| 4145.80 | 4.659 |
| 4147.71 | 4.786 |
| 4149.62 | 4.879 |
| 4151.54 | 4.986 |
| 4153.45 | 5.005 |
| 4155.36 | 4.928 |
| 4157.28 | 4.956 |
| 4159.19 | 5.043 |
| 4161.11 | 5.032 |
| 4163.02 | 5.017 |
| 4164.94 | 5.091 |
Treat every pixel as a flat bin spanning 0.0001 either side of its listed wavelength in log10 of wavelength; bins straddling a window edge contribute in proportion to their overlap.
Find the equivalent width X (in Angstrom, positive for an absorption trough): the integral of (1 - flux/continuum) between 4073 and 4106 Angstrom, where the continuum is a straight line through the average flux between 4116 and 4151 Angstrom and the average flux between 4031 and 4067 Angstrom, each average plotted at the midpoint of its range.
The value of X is 1.9 Angstrom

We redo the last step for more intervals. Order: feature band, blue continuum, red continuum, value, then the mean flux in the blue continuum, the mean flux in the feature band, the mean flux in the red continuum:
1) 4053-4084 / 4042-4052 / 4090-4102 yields -1.14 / 4.98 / 4.87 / 4.34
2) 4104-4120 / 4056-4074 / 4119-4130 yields 0.52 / 4.9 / 4.4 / 4.45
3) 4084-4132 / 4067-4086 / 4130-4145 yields 2.96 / 4.77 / 4.43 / 4.68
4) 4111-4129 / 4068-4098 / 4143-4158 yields 1.06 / 4.62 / 4.46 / 4.85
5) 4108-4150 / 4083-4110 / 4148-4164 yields 1.40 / 4.43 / 4.57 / 4.97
